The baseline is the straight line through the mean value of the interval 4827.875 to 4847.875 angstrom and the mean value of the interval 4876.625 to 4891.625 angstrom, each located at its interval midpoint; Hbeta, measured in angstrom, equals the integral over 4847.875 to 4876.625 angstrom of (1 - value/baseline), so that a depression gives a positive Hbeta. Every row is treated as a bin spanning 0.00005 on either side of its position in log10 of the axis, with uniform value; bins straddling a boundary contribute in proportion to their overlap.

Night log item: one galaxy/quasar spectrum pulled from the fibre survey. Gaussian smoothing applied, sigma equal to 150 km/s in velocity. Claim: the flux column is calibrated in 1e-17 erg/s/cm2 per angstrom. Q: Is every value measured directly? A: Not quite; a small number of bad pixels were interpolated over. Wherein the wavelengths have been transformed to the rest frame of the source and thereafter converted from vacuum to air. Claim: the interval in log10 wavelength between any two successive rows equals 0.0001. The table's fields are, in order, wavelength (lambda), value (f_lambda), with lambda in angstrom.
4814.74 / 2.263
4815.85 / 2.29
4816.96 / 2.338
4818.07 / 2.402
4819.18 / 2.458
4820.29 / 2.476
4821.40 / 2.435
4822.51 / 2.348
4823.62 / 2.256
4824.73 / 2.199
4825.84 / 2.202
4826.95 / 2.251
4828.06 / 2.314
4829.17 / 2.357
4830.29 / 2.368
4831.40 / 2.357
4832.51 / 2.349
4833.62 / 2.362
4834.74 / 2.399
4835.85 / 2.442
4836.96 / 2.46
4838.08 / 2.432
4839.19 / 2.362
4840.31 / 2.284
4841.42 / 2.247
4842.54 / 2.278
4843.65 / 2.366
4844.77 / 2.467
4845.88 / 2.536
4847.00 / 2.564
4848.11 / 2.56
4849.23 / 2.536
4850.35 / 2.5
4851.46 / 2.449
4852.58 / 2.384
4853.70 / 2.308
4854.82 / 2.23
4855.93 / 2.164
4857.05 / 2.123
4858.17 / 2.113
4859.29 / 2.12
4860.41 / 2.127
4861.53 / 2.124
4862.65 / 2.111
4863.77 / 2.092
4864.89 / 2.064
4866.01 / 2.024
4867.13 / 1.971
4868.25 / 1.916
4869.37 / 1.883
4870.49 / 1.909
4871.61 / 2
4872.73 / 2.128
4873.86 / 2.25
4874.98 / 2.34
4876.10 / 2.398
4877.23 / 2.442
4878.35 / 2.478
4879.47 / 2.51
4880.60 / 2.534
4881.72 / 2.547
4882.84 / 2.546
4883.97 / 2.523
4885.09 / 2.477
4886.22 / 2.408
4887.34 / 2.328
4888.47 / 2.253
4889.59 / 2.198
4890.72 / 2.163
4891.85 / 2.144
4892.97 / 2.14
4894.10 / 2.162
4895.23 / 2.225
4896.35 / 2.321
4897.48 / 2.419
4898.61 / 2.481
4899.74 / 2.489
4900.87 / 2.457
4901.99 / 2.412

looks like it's 2.6 angstrom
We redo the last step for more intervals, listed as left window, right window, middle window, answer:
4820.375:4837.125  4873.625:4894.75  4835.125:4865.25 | 0.4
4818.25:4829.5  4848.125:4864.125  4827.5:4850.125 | -1.1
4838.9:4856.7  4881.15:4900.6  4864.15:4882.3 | 1.2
